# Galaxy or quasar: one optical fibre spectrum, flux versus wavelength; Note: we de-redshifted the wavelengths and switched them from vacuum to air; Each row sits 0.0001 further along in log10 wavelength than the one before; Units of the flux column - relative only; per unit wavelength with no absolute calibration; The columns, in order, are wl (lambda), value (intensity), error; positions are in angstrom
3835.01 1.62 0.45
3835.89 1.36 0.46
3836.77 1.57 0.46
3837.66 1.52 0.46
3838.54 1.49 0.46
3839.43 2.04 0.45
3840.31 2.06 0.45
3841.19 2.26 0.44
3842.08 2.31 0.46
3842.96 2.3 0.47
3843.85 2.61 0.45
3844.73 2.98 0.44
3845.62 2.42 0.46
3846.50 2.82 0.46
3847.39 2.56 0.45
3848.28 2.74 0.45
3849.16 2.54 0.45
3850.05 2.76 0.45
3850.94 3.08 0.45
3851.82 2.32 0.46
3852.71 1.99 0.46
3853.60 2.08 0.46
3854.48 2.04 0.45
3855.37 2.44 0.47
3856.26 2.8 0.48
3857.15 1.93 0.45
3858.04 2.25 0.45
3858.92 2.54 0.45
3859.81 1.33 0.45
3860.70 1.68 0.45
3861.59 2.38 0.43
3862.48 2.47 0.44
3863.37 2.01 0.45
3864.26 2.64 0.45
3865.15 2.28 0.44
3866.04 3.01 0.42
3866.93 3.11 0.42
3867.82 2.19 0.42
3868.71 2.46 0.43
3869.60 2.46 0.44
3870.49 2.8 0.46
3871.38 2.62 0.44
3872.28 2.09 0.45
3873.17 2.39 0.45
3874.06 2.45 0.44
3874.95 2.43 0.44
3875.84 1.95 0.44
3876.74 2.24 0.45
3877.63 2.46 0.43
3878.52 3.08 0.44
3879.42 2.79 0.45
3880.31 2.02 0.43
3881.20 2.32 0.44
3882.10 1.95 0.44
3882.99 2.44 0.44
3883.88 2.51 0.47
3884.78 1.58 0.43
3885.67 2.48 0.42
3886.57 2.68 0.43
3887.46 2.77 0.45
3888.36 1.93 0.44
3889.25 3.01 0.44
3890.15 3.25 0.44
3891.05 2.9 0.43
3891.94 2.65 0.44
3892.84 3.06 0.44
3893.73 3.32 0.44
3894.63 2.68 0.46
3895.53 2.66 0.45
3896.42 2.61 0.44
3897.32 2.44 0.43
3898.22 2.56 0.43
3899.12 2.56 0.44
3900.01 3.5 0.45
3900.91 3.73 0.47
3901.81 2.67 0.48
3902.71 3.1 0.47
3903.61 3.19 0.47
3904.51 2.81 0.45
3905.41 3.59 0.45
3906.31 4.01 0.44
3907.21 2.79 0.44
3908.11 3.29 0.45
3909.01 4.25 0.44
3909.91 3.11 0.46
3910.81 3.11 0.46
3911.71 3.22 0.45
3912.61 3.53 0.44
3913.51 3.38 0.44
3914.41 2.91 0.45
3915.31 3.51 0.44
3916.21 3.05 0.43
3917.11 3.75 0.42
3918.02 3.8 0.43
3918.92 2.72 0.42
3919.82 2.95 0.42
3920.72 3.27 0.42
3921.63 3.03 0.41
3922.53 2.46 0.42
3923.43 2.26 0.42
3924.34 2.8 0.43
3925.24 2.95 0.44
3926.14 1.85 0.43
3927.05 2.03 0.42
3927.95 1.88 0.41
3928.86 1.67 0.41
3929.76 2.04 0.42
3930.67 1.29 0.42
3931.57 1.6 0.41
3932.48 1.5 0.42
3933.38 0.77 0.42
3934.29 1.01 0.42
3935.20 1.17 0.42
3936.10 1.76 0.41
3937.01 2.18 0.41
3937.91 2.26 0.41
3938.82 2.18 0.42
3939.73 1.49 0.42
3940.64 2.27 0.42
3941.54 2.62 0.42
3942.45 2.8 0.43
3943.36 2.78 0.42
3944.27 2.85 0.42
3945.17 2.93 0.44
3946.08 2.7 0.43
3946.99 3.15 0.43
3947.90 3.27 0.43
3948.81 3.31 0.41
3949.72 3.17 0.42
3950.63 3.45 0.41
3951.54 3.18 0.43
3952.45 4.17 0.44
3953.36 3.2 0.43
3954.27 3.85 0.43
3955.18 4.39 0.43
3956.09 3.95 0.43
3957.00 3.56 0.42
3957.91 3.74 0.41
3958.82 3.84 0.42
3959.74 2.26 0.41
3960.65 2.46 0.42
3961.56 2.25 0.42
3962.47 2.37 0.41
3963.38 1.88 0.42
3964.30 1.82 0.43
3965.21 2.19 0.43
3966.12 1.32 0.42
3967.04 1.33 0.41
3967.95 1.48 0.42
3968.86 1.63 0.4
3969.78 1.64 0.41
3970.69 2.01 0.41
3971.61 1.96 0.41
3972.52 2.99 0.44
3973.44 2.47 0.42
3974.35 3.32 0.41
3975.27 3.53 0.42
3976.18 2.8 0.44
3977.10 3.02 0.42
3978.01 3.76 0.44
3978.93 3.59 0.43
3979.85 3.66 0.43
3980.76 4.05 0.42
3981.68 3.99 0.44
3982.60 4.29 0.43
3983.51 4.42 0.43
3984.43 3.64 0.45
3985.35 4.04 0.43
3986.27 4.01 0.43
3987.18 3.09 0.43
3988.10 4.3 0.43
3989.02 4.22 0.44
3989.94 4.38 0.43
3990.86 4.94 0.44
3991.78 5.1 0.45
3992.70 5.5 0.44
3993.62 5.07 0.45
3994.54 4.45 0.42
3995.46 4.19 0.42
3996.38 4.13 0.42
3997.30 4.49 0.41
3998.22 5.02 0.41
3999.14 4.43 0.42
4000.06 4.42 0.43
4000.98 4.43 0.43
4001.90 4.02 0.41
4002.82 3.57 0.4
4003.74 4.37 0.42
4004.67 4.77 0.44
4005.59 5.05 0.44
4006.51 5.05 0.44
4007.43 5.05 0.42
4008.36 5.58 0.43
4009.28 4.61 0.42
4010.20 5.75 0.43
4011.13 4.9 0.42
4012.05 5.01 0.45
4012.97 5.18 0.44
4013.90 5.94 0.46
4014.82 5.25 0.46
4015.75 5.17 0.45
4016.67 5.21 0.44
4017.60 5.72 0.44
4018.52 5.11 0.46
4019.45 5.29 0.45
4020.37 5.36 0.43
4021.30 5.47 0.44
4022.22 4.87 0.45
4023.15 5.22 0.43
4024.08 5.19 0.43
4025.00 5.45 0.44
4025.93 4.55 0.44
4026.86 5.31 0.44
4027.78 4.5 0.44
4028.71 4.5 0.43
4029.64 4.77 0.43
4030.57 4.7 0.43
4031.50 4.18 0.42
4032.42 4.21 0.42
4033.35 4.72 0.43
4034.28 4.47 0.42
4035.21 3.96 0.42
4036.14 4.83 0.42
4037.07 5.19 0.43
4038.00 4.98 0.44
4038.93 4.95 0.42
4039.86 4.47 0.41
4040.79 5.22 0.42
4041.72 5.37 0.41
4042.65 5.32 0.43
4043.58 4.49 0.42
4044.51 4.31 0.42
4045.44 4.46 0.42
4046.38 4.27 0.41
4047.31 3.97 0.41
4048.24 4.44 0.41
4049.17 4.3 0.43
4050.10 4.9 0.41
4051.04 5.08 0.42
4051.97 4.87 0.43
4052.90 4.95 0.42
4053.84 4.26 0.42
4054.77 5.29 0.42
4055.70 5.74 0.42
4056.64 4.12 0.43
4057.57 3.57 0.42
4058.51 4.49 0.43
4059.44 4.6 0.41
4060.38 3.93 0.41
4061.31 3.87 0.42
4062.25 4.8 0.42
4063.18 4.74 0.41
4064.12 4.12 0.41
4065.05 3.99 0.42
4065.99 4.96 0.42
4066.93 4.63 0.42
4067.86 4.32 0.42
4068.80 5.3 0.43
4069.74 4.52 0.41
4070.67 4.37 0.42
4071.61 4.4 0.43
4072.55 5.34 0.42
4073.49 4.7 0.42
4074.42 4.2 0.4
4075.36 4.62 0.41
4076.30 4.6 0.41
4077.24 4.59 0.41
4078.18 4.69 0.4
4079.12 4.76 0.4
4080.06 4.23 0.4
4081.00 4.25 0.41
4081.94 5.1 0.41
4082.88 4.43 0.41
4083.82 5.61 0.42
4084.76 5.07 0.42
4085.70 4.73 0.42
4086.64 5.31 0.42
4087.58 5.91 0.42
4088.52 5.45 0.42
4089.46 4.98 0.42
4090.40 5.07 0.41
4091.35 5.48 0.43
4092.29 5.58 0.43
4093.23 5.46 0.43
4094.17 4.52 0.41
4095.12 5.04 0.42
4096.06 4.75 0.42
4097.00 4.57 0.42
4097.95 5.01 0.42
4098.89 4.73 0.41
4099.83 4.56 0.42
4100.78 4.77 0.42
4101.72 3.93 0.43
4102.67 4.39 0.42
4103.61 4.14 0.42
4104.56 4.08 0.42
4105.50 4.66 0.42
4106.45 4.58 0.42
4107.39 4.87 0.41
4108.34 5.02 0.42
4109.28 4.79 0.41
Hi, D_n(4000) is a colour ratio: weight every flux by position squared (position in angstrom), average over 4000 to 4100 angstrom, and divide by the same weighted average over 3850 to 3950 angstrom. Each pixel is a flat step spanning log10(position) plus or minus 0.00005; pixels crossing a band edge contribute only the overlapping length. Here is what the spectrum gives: 2.01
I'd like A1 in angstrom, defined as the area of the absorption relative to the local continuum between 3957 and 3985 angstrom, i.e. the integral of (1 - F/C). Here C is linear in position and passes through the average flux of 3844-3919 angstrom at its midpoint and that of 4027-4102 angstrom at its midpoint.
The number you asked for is 6.74 angstrom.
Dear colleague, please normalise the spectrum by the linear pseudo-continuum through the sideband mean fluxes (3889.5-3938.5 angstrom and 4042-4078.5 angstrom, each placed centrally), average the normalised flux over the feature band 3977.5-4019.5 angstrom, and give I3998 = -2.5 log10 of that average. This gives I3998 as -0.21 mag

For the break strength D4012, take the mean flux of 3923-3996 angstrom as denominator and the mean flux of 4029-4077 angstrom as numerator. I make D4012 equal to 1.58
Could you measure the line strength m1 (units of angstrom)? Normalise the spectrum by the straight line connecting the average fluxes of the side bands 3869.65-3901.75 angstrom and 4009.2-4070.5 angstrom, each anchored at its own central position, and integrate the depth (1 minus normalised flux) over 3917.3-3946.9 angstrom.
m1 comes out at 8.9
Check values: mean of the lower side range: 2.6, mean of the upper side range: 4.79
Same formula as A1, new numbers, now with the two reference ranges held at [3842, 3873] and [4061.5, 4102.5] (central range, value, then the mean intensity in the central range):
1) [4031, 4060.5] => -1.5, 4.63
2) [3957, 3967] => 3.1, 2.42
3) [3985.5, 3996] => -1.7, 4.46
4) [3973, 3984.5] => 0.4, 3.58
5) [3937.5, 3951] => 2.4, 2.75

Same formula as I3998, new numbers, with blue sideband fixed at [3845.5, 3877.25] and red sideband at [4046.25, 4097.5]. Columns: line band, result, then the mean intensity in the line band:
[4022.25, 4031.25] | -0.16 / 4.89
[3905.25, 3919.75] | -0.14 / 3.36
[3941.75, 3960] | 0.02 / 3.33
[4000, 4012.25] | -0.19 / 4.76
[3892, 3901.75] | -0.04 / 2.89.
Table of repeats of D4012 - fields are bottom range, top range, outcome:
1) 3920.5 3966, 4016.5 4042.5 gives 1.93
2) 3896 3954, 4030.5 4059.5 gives 1.69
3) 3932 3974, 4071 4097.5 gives 1.95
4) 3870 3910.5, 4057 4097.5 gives 1.72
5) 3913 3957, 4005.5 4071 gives 1.80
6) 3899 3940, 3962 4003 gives 1.31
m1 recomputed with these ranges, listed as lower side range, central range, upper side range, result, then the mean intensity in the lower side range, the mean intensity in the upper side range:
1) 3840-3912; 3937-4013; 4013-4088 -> 6.81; 2.62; 4.77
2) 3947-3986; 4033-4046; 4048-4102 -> -1.81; 3.04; 4.74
